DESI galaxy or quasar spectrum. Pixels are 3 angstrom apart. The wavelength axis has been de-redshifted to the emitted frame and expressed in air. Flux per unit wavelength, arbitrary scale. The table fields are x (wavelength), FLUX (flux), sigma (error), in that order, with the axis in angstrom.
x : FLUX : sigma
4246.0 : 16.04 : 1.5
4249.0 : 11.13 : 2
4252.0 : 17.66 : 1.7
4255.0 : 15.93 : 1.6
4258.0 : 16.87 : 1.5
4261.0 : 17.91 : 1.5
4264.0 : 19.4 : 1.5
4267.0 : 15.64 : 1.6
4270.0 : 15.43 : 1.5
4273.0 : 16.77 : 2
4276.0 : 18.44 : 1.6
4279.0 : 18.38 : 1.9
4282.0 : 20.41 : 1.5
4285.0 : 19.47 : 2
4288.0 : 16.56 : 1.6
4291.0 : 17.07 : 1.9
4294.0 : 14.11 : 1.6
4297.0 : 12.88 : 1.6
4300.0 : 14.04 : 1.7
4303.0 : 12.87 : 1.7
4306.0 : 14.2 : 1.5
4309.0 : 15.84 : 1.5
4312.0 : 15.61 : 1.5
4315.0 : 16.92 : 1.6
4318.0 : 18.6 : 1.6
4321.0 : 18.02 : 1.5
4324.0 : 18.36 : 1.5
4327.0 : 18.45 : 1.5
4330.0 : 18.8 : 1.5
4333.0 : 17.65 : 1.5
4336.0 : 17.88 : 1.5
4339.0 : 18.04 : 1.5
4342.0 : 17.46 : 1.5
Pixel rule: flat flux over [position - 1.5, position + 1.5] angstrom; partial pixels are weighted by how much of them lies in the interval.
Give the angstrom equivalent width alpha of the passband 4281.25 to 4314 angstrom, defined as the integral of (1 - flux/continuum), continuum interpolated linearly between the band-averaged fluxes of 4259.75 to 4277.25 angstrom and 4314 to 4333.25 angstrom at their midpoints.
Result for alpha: 3.83 angstrom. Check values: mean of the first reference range 17.2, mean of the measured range 15.6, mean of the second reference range 18.2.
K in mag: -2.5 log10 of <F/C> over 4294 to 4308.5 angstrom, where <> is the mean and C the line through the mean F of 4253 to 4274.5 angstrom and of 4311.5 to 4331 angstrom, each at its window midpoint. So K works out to 0.27 mag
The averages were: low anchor 16.9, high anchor 17.9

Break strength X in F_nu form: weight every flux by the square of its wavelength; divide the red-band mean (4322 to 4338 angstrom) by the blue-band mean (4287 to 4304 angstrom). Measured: 1.27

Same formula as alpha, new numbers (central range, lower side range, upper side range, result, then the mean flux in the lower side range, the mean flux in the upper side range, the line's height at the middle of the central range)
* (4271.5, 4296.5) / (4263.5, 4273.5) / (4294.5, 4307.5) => -3.85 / 16.6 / 13.5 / 15.1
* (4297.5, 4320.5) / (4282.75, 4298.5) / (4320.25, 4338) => 2.35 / 16.2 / 18.2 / 17.2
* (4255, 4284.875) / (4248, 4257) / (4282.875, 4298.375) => -3.81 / 15.2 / 16.2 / 15.7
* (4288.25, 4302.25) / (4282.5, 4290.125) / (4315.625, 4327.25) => 2.79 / 18.3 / 18.2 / 18.2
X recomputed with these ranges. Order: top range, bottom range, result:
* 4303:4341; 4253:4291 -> 1.00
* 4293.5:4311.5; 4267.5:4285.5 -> 0.79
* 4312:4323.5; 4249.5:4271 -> 1.08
